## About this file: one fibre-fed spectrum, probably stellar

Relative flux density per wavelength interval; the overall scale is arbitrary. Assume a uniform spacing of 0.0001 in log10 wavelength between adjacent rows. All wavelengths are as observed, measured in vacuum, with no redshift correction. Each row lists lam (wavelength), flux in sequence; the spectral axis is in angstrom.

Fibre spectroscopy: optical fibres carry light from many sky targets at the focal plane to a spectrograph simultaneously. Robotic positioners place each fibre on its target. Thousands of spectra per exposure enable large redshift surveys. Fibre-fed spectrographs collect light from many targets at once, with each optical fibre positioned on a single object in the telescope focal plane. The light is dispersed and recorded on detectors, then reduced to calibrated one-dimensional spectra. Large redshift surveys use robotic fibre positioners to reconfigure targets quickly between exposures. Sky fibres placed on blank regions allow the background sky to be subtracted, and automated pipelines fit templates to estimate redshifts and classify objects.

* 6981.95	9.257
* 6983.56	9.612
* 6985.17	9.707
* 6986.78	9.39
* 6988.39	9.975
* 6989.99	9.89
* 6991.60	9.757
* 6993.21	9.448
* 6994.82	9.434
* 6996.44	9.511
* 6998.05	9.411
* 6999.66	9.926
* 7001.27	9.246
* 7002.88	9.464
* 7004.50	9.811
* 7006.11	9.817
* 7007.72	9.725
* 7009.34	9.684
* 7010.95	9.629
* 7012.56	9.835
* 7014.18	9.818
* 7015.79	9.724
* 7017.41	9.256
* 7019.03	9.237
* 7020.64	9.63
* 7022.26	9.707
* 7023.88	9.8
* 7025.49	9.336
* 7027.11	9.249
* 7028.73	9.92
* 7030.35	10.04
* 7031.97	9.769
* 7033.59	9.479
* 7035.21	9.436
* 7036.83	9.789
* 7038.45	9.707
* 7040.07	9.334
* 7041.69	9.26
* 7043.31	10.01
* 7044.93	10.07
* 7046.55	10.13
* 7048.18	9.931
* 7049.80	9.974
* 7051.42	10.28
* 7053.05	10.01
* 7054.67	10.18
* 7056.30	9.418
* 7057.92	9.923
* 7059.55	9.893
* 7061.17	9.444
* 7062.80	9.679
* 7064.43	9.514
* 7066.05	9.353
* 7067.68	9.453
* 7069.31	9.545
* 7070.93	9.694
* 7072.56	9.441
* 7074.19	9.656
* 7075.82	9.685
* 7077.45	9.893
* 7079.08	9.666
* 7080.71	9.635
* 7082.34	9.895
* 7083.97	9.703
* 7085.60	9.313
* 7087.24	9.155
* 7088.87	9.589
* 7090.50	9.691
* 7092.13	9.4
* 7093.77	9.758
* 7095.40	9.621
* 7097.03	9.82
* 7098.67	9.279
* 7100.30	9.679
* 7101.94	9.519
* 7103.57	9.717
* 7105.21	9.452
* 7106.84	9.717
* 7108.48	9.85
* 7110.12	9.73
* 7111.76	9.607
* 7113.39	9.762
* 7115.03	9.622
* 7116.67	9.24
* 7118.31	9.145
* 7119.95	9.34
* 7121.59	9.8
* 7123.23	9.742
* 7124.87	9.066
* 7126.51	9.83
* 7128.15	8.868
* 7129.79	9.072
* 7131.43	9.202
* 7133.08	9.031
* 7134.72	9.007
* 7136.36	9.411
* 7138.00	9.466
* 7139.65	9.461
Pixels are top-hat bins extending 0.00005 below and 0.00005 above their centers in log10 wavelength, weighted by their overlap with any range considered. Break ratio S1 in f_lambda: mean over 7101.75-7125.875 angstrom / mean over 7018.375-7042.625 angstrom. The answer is 1.00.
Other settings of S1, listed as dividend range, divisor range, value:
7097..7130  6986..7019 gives 0.99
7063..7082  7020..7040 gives 1.00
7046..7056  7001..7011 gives 1.04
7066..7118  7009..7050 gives 0.99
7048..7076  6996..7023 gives 1.01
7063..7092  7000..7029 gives 1.00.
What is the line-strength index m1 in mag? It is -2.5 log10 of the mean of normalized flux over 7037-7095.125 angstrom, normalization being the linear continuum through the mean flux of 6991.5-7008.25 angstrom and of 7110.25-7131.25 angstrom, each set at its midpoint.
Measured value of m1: -0.02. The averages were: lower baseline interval 9.59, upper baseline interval 9.43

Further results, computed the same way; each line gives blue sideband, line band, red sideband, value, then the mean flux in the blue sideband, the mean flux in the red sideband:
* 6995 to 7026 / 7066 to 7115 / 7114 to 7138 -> -0.02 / 9.61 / 9.32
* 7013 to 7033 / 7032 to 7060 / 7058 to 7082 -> -0.02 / 9.62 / 9.63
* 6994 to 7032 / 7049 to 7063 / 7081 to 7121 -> -0.03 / 9.62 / 9.57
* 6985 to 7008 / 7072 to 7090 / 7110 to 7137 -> -0.02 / 9.63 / 9.37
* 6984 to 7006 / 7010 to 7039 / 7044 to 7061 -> 0.02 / 9.62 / 9.96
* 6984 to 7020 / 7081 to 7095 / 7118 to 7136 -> -0.02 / 9.62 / 9.29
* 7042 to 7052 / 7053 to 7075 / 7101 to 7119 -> 0.03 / 10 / 9.58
